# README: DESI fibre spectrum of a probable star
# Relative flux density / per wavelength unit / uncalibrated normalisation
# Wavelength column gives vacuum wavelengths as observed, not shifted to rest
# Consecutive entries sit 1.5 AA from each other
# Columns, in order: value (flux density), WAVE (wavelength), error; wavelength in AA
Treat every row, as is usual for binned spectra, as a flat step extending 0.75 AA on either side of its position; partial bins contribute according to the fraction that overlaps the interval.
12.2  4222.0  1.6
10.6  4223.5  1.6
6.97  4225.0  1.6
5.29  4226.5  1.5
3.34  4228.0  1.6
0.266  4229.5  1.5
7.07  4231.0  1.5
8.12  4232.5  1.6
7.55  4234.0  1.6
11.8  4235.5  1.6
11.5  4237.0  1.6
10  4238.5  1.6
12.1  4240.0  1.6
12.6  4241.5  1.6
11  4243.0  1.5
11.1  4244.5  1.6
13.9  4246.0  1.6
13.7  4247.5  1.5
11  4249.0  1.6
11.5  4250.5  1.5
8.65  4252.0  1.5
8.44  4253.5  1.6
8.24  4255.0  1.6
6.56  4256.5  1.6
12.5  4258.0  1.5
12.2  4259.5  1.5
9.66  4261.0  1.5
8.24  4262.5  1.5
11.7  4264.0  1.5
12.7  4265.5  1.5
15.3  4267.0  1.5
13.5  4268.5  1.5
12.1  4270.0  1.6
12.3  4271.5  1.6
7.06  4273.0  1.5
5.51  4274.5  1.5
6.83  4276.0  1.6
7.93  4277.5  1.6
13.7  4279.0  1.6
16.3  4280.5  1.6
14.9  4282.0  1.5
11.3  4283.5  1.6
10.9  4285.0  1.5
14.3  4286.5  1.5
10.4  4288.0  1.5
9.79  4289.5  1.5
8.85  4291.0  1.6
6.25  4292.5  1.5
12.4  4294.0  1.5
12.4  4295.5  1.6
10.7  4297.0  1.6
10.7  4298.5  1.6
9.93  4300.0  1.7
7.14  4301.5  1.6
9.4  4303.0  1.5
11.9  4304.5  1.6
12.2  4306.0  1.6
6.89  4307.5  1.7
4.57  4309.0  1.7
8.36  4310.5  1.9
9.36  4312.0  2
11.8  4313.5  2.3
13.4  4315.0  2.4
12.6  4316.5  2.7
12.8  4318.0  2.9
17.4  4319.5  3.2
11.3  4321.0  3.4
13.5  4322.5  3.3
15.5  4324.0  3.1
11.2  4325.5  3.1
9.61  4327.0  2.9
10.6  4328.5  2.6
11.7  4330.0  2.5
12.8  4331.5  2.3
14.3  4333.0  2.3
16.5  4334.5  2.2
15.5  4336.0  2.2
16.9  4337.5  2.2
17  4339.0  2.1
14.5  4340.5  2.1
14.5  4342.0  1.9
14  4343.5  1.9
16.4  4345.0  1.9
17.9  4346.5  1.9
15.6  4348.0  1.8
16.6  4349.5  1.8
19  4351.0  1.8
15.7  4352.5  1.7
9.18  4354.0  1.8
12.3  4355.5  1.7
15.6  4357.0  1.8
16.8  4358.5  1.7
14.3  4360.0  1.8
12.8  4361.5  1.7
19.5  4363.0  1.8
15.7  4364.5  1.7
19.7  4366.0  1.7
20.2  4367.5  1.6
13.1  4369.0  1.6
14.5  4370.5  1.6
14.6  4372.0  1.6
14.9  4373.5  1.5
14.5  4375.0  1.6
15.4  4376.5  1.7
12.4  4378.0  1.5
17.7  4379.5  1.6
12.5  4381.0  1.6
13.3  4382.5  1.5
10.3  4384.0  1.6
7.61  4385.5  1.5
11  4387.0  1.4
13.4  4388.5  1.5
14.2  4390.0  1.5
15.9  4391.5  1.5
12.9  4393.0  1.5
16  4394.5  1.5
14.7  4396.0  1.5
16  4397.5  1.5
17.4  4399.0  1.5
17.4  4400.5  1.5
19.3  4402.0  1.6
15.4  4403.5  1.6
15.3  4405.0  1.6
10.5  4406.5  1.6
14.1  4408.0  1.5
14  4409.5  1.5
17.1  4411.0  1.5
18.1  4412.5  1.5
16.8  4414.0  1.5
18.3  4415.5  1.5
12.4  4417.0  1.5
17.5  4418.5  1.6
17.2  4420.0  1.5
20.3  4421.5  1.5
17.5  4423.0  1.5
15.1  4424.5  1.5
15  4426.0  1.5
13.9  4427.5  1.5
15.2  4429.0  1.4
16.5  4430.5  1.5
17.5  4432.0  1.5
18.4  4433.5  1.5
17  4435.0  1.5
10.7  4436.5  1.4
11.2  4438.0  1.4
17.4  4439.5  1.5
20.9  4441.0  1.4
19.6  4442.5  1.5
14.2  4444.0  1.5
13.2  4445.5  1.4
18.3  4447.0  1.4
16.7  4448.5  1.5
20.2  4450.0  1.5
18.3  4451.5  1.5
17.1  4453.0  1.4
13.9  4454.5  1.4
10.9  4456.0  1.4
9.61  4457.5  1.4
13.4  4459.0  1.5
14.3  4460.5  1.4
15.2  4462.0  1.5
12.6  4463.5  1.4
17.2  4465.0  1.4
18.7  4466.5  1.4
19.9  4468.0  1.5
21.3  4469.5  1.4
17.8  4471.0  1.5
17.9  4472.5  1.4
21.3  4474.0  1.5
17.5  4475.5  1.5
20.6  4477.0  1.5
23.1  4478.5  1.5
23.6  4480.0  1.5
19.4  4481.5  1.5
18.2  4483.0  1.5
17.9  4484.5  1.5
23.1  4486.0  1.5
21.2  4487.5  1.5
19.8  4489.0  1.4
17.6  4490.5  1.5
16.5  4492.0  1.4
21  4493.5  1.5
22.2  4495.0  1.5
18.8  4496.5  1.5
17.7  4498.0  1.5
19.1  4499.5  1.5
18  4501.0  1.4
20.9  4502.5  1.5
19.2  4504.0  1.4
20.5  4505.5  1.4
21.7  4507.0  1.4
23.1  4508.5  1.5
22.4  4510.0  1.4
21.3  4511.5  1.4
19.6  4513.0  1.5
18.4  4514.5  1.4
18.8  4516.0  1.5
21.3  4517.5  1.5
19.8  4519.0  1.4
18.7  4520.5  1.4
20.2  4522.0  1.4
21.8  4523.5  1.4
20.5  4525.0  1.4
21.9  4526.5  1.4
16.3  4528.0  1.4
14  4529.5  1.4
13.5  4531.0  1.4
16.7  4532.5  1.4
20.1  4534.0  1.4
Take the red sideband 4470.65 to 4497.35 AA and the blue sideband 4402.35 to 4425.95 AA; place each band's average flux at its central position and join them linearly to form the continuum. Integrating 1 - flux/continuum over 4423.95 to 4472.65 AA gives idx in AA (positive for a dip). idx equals 5.1 AA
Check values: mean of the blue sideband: 16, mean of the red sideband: 19.9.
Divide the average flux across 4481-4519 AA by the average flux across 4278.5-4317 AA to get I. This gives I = 1.9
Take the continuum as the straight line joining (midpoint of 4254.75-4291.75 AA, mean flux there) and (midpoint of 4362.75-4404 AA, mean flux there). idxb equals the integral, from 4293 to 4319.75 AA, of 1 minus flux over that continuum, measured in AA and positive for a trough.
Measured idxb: 3.4 AA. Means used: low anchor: 10.9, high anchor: 14.9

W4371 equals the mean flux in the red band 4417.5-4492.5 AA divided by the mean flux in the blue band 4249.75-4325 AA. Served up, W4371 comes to 1.59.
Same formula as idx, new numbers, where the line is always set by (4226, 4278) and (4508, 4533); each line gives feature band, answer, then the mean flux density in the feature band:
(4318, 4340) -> -2.3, 13.8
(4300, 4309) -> 1.9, 9.13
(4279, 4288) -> -2.0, 13.3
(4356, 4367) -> -2.1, 16.3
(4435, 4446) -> 0.7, 15.5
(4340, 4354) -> -2.7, 15.7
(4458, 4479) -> -0.3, 17.8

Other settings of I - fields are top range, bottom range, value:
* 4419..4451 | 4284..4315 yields 1.65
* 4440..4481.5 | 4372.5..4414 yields 1.19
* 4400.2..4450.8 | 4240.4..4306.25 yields 1.50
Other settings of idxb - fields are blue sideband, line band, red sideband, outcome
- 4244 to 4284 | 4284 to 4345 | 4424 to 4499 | 3.76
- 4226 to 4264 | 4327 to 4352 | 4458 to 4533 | -3.64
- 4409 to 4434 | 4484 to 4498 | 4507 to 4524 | -0.17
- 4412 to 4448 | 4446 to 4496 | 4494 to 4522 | 0.83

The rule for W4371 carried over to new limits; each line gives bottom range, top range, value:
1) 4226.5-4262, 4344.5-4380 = 1.63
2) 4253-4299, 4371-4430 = 1.39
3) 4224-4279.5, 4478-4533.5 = 2.01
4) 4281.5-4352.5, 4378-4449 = 1.23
